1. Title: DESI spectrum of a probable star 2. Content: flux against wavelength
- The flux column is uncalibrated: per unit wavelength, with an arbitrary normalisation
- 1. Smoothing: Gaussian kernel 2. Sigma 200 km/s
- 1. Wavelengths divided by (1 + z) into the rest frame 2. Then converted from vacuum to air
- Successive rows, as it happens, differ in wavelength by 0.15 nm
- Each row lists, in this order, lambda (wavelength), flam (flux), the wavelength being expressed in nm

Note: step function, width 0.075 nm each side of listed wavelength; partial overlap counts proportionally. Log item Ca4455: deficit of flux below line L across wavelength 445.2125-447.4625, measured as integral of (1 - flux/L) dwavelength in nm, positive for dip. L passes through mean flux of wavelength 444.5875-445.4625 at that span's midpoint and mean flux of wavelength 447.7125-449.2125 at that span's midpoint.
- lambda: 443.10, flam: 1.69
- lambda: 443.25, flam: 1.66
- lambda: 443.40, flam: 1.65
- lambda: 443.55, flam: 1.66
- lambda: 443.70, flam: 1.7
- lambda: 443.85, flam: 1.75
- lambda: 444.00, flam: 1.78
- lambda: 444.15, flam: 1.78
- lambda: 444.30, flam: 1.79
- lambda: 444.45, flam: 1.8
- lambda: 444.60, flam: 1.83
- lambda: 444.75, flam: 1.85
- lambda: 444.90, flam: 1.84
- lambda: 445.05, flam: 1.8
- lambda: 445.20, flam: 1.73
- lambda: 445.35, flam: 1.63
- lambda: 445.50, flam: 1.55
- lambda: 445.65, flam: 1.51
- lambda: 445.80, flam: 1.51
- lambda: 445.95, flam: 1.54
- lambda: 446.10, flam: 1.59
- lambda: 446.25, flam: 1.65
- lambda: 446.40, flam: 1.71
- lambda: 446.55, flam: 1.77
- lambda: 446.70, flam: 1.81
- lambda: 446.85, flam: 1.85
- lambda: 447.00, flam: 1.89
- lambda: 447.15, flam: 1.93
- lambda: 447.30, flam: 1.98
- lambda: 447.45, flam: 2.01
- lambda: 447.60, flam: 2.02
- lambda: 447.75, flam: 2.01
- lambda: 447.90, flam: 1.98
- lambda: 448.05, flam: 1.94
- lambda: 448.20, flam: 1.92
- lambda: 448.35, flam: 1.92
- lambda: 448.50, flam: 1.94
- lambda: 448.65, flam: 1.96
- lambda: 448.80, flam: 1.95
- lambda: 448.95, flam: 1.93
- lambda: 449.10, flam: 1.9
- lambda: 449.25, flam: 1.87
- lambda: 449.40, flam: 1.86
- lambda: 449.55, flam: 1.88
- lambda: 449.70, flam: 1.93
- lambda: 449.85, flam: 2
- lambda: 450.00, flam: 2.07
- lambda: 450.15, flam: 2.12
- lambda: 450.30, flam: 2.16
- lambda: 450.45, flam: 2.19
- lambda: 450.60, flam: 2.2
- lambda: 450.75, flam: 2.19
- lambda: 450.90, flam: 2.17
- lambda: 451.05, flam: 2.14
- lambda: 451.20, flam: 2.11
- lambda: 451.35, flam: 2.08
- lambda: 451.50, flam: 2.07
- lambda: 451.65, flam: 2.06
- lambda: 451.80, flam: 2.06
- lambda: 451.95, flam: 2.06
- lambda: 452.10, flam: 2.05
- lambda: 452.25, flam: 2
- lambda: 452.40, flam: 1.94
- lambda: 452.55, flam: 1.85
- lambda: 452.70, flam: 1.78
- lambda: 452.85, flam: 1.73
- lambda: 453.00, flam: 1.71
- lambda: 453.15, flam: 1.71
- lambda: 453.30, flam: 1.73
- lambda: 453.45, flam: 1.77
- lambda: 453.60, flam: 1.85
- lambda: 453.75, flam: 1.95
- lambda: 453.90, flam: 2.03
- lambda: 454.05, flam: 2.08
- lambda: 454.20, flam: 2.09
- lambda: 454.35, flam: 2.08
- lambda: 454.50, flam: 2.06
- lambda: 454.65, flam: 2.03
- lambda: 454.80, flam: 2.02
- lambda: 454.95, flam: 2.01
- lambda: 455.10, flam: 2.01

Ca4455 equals 0.14 nm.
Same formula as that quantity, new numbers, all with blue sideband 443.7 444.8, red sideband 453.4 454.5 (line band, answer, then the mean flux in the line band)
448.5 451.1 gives -0.17 nm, 2.03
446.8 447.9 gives -0.06 nm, 1.96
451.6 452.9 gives 0.00 nm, 1.95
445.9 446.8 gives 0.07 nm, 1.69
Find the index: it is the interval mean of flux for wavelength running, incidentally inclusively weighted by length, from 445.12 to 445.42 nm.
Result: 1.68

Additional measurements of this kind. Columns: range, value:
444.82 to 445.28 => 1.79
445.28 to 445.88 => 1.55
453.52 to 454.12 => 1.97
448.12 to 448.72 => 1.93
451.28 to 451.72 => 2.07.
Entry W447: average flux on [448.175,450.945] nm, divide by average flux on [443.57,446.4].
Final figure 1.18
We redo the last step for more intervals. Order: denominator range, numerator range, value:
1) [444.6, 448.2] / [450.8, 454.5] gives 1.10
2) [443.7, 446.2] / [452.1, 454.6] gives 1.12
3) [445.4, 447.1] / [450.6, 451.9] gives 1.26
